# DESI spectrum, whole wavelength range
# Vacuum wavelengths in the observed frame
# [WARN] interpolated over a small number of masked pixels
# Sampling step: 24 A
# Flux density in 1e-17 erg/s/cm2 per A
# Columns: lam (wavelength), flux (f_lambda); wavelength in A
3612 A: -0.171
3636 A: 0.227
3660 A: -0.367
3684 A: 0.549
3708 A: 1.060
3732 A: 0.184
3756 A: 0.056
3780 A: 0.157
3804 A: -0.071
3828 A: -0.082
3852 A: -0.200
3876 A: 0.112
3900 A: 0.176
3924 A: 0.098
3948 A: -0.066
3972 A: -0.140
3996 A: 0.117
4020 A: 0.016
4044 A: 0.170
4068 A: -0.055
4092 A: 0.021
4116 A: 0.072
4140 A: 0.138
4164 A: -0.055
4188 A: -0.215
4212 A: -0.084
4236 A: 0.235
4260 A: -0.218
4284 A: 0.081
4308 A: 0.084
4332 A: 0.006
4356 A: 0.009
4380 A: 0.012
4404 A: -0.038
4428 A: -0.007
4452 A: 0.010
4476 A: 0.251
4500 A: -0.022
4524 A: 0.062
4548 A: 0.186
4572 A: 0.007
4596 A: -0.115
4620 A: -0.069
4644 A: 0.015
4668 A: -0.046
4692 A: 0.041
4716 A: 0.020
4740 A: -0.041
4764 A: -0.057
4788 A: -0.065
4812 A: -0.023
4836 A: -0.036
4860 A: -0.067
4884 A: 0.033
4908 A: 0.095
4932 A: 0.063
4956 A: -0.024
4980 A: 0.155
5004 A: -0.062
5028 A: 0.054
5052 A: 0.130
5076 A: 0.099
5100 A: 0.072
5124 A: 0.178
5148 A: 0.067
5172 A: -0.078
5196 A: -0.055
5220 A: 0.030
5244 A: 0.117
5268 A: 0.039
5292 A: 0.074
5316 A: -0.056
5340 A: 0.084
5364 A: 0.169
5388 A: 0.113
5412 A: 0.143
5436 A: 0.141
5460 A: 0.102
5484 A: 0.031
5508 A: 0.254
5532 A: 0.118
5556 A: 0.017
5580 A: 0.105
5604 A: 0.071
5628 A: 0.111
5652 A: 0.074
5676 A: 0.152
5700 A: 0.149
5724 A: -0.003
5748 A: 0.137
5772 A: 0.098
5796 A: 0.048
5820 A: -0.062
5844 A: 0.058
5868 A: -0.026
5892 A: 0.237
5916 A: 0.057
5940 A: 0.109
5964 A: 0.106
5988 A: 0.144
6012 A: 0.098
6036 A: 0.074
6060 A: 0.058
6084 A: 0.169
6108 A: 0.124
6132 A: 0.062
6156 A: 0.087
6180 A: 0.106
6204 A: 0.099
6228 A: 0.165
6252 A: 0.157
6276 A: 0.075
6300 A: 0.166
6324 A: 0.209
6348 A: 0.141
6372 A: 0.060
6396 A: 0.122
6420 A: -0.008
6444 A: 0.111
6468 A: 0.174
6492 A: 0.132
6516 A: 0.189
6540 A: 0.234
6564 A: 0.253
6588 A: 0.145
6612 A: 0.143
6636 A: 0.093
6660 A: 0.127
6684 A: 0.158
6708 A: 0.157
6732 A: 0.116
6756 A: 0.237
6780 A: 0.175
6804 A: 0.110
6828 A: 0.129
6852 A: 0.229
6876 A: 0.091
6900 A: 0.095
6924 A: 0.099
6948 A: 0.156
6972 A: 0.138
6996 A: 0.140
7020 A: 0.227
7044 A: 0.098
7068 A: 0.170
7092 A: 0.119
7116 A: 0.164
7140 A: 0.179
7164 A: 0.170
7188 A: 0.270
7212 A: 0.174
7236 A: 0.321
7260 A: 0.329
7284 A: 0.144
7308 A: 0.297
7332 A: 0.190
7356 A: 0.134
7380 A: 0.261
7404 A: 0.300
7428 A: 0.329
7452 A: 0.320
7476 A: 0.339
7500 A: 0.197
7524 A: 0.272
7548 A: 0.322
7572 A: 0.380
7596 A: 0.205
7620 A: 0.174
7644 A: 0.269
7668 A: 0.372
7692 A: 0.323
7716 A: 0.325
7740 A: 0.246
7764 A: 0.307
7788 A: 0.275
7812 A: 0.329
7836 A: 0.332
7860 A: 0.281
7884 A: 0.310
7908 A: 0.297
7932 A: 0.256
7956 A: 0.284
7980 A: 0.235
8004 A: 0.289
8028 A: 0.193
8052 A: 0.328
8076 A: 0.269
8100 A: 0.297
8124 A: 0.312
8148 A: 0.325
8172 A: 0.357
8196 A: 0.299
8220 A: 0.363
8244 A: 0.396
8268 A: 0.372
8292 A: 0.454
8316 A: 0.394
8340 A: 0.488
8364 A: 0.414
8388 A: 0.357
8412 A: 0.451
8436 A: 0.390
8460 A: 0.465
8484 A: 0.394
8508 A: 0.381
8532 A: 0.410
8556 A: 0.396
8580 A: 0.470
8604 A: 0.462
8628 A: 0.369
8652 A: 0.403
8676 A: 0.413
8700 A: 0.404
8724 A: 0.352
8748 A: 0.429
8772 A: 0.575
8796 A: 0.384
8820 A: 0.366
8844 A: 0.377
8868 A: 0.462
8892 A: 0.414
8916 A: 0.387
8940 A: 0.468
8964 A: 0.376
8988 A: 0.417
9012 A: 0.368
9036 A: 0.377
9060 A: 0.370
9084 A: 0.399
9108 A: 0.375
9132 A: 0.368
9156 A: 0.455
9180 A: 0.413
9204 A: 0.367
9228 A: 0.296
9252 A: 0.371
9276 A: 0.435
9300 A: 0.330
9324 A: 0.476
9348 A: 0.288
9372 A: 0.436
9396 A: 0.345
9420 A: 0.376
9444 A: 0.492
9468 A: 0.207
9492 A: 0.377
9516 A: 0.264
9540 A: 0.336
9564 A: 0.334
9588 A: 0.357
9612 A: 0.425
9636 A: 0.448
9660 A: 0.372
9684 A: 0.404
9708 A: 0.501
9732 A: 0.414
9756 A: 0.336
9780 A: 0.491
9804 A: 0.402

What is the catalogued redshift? 0.85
